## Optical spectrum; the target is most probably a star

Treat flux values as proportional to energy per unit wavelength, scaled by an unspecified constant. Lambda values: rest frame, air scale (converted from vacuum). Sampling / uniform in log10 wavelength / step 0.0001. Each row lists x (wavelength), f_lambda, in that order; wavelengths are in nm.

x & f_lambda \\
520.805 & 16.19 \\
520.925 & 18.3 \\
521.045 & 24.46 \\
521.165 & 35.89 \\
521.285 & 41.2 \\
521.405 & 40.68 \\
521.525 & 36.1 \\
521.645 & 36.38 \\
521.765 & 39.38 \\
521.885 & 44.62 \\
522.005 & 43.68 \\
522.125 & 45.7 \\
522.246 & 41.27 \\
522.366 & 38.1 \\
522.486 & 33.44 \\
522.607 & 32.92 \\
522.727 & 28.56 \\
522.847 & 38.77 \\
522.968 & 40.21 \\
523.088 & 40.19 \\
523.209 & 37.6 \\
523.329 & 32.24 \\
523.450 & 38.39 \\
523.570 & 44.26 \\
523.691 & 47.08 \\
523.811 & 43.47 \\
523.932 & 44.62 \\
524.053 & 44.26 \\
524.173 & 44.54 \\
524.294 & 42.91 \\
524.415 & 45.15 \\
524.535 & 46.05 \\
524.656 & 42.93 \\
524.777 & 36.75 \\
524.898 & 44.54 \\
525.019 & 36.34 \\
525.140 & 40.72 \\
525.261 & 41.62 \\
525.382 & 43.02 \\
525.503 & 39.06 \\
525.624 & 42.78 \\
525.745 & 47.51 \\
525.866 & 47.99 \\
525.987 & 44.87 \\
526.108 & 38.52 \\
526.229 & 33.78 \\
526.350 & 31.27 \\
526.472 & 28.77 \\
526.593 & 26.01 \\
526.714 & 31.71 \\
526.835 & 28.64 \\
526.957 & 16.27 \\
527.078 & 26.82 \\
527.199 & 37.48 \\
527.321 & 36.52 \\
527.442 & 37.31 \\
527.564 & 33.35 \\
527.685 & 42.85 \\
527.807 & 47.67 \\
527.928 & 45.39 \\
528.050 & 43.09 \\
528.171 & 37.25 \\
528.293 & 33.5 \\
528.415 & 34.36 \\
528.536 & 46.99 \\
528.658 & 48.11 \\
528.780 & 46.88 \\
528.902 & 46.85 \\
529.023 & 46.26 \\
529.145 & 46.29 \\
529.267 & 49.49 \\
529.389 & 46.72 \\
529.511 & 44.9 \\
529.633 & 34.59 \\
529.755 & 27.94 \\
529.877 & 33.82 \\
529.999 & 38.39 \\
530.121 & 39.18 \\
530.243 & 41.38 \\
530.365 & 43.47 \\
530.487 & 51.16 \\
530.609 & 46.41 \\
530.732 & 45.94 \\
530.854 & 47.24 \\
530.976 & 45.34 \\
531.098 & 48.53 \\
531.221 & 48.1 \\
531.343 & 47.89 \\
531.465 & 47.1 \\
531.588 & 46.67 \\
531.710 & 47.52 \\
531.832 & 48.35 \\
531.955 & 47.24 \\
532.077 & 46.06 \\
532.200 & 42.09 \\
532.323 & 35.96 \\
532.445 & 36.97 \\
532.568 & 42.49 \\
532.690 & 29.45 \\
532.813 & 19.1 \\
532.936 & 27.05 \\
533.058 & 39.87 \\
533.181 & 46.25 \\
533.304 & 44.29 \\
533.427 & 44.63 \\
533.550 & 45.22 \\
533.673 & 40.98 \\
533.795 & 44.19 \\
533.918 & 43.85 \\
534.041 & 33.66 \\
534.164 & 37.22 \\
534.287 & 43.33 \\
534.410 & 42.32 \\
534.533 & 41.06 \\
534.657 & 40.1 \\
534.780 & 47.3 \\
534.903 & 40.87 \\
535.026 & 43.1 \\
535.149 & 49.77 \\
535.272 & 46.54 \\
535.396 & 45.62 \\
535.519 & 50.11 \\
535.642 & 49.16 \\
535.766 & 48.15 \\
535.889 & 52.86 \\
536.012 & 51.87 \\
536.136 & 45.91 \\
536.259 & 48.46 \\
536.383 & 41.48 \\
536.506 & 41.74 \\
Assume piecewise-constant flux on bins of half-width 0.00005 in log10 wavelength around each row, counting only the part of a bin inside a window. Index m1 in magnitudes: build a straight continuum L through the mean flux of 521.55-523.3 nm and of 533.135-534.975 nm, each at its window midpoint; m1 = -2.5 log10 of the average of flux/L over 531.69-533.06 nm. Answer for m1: 0.10 mag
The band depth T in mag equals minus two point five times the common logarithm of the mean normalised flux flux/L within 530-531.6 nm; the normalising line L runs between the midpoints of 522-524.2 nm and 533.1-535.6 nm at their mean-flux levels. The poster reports -0.08 mag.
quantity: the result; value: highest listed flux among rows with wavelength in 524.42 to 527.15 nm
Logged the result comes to 47.99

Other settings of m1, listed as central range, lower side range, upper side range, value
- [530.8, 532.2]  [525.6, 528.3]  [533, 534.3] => -0.169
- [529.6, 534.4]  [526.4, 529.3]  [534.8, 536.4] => 0.037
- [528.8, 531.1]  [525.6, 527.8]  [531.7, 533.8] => -0.144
